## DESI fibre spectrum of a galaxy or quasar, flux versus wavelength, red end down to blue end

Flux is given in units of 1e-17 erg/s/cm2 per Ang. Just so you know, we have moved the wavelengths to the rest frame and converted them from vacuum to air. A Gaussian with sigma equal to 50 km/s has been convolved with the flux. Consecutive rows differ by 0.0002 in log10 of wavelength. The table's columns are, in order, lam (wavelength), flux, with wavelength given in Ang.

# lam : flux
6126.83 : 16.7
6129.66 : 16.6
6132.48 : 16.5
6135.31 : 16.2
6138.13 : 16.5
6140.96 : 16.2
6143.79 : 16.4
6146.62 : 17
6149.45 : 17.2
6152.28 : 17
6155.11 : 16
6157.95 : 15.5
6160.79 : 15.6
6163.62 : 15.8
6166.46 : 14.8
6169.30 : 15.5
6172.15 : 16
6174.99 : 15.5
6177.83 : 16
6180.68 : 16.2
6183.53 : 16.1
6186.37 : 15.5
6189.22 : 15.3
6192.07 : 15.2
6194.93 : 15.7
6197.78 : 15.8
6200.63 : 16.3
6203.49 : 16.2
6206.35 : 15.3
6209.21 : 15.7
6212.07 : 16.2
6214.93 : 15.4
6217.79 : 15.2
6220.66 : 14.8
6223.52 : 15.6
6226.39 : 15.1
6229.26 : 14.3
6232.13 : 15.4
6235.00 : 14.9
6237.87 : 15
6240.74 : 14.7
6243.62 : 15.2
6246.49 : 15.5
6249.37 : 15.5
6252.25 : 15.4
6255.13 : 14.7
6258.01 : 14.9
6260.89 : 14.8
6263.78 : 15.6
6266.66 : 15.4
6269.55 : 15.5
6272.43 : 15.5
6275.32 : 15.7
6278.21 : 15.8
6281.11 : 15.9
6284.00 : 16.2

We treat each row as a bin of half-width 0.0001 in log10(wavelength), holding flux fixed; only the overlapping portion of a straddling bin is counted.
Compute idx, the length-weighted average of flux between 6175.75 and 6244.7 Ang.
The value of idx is 15.5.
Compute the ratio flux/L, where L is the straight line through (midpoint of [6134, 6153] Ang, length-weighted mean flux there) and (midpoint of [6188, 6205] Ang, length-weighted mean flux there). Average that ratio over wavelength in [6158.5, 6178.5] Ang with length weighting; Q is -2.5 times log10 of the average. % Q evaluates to 0.04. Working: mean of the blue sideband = 16.6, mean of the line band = 15.6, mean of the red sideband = 15.7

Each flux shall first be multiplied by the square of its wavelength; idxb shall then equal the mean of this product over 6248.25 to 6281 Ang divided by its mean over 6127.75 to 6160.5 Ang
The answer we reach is 0.97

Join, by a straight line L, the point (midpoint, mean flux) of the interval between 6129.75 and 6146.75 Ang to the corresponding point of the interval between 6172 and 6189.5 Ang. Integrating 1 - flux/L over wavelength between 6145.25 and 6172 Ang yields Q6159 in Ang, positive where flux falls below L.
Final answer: 0.2 Ang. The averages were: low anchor 16.4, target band 16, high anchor 15.8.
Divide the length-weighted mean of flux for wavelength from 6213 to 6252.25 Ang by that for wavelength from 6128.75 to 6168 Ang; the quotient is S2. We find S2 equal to 0.93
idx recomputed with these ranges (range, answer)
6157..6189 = 15.7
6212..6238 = 15.1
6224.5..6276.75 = 15.2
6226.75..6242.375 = 14.9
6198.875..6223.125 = 15.6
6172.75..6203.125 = 15.8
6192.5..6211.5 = 15.8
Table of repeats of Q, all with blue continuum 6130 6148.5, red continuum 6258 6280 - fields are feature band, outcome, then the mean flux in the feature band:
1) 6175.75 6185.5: 0.01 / 16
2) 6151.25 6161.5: 0.02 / 16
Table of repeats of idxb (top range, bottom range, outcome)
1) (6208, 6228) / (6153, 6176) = 1.00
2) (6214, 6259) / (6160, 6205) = 0.98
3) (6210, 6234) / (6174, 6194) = 0.98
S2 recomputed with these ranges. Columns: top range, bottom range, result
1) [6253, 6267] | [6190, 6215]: 0.96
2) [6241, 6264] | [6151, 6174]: 0.96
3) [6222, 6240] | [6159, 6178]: 0.97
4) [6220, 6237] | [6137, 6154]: 0.90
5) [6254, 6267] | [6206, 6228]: 0.98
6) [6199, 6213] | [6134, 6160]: 0.97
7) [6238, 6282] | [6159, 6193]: 0.98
